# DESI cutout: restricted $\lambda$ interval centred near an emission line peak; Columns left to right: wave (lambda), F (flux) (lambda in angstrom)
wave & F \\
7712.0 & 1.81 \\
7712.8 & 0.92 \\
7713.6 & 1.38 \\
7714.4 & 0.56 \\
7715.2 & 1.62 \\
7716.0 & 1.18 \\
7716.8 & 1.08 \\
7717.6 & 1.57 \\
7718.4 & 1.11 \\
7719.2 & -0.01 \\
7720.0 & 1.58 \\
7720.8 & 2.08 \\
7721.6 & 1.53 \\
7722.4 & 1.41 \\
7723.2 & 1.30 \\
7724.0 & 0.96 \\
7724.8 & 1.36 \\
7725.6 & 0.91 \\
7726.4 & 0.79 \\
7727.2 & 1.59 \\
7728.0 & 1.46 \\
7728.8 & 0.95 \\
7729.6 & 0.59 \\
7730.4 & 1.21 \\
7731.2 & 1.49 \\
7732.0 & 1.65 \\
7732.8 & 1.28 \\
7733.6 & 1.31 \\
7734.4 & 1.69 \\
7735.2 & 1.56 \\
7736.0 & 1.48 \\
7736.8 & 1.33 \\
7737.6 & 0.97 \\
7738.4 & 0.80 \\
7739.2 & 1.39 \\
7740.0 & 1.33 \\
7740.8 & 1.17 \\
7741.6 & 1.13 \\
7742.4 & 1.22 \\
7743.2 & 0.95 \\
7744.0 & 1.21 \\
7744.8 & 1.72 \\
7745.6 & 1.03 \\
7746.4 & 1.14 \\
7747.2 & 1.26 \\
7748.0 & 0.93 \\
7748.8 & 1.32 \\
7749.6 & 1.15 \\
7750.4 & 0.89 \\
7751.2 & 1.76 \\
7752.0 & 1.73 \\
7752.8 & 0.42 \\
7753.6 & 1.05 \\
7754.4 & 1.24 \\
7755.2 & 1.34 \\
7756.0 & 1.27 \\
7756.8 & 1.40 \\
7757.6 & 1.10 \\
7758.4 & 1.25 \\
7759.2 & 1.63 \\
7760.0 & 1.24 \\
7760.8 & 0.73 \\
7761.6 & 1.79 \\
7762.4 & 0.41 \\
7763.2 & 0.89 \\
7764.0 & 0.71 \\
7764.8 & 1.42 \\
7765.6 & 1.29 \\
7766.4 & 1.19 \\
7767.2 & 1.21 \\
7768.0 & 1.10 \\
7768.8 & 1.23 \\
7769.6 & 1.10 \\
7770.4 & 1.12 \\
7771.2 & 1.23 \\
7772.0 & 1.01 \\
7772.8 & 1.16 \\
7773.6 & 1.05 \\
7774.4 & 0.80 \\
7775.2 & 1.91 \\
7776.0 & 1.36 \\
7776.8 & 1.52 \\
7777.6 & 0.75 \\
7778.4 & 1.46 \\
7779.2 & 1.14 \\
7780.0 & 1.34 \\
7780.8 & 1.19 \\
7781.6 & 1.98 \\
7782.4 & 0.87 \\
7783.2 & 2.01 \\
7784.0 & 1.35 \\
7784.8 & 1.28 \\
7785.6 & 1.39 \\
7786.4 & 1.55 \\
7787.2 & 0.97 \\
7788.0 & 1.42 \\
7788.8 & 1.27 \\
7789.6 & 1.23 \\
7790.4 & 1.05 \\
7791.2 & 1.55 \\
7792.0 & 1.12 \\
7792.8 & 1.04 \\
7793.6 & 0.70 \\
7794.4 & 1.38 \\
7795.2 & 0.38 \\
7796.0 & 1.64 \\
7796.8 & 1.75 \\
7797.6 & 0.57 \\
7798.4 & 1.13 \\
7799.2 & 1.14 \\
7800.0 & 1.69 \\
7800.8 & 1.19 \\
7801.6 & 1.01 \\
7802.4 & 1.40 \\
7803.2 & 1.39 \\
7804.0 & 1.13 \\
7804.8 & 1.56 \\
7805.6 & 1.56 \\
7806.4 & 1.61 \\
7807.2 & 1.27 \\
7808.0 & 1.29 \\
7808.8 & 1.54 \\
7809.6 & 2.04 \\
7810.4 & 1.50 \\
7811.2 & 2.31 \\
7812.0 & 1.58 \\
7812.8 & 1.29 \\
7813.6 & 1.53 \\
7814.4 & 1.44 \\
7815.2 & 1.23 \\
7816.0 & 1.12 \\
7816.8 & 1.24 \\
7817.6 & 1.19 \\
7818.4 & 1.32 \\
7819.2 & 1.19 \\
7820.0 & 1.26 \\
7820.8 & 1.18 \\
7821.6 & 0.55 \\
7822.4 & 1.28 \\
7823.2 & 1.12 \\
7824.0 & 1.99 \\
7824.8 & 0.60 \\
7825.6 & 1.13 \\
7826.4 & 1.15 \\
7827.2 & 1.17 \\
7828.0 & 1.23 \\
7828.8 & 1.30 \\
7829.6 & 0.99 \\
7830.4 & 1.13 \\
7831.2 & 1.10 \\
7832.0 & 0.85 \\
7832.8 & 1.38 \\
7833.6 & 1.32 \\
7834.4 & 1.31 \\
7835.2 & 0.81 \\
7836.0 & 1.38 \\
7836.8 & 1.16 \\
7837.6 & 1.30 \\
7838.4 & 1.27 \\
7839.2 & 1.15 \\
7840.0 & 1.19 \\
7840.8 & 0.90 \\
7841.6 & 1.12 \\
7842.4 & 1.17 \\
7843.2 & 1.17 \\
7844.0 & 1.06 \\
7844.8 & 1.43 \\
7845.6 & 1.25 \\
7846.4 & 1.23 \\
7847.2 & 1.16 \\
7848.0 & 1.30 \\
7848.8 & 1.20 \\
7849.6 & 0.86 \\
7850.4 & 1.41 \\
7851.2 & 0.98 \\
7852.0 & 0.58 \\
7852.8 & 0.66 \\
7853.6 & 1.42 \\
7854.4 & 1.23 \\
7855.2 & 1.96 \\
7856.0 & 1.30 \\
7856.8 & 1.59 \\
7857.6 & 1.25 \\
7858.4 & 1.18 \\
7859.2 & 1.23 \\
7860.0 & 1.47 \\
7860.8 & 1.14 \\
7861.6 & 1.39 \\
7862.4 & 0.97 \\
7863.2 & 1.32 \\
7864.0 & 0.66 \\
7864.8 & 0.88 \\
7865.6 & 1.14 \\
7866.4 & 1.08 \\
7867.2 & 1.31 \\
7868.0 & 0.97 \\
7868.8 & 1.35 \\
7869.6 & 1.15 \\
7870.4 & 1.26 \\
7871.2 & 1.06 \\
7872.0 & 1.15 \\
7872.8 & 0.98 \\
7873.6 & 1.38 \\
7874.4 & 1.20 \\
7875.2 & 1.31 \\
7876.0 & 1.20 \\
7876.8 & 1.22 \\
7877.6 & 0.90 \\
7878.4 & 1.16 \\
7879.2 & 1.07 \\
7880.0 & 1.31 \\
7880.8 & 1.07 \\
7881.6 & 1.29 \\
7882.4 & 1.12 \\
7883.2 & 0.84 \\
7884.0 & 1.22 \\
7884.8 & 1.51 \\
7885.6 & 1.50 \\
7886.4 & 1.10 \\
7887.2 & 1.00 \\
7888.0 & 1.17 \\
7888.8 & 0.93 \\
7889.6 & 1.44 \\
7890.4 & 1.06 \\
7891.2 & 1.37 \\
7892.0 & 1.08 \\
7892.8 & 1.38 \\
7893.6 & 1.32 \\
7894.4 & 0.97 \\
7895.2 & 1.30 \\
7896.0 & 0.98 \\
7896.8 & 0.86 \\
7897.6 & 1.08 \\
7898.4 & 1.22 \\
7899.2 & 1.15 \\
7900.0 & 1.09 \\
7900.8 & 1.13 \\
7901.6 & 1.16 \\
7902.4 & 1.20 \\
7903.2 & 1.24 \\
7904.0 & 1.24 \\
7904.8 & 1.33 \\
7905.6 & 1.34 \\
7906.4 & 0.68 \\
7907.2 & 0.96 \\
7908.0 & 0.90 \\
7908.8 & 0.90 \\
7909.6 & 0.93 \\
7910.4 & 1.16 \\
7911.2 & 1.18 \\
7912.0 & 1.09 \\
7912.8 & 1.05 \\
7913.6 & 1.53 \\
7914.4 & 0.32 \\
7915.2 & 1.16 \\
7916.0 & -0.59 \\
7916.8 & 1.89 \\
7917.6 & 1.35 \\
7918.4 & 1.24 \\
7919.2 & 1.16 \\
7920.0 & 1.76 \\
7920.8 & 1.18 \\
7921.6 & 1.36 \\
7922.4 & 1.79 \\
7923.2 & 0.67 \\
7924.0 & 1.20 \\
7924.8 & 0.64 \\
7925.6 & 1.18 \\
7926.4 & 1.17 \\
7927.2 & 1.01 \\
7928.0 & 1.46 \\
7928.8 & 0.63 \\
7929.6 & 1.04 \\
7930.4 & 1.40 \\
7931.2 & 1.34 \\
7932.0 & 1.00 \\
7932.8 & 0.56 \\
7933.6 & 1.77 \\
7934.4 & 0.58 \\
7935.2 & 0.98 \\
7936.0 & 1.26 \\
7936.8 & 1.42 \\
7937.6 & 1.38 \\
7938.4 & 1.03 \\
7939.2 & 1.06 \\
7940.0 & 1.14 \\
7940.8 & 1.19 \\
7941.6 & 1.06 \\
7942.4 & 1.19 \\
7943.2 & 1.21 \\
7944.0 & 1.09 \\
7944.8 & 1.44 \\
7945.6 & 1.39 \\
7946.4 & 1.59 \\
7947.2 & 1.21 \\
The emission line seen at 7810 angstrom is [O III]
